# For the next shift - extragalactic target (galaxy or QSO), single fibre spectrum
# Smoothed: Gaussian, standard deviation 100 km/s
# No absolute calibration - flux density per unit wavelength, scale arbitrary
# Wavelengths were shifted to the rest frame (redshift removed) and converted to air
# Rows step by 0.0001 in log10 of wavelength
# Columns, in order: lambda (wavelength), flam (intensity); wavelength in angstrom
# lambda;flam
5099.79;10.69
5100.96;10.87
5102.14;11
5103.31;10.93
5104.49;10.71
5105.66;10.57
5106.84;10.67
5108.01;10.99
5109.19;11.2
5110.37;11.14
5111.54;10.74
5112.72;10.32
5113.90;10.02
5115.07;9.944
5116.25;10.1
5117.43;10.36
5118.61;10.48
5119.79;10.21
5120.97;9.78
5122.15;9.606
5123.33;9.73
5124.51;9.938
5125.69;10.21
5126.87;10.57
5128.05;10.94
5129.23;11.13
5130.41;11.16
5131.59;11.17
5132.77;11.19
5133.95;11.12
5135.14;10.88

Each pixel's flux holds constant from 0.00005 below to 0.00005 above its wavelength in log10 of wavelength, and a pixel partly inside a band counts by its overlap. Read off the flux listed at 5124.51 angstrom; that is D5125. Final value 9.938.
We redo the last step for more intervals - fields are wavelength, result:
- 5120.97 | 9.78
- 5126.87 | 10.57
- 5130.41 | 11.16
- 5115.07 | 9.944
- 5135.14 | 10.88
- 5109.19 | 11.2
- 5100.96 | 10.87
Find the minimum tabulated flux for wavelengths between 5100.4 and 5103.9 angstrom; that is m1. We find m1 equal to 10.87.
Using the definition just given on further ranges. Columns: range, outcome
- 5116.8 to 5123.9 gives 9.606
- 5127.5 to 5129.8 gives 10.94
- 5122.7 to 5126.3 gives 9.73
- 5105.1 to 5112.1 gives 10.57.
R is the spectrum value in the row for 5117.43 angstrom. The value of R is 10.36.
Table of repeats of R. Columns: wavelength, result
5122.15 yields 9.606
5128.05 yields 10.94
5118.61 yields 10.48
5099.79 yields 10.69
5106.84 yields 10.67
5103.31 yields 10.93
